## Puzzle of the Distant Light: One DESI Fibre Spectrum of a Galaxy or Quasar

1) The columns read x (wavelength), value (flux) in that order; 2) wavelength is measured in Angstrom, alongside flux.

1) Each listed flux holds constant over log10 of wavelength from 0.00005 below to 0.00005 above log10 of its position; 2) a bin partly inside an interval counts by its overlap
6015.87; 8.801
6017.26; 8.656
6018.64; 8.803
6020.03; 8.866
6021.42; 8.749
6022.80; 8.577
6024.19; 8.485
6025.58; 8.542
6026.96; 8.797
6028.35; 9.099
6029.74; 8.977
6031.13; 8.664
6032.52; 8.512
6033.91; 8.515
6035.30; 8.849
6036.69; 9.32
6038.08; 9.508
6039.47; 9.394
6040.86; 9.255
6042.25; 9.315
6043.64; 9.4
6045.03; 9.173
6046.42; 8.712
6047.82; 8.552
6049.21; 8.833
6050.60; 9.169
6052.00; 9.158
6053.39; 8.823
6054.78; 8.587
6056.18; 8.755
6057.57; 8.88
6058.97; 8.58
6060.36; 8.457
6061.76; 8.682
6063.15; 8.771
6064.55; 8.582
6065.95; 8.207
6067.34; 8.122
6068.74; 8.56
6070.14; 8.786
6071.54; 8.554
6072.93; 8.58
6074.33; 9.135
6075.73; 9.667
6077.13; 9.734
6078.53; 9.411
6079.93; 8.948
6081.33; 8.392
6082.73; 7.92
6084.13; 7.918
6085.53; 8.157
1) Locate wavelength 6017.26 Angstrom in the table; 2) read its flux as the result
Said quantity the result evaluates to 8.656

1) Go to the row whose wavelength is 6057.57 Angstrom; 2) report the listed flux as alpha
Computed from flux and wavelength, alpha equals 8.88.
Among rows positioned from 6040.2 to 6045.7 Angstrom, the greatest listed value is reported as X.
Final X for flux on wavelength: 9.4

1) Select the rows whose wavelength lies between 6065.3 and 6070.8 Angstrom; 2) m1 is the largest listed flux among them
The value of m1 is 8.786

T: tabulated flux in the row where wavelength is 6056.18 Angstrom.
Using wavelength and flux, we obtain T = 8.755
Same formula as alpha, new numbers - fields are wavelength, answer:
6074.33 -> 9.135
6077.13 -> 9.734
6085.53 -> 8.157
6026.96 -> 8.797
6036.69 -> 9.32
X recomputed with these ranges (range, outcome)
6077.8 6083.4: 9.411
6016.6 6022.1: 8.866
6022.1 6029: 9.099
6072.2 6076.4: 9.667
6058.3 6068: 8.771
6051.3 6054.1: 9.158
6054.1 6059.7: 8.88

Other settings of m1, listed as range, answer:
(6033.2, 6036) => 8.849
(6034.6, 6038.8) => 9.508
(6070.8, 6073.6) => 8.58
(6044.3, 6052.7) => 9.173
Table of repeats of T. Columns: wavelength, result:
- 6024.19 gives 8.485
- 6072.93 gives 8.58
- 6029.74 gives 8.977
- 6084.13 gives 7.918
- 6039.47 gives 9.394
